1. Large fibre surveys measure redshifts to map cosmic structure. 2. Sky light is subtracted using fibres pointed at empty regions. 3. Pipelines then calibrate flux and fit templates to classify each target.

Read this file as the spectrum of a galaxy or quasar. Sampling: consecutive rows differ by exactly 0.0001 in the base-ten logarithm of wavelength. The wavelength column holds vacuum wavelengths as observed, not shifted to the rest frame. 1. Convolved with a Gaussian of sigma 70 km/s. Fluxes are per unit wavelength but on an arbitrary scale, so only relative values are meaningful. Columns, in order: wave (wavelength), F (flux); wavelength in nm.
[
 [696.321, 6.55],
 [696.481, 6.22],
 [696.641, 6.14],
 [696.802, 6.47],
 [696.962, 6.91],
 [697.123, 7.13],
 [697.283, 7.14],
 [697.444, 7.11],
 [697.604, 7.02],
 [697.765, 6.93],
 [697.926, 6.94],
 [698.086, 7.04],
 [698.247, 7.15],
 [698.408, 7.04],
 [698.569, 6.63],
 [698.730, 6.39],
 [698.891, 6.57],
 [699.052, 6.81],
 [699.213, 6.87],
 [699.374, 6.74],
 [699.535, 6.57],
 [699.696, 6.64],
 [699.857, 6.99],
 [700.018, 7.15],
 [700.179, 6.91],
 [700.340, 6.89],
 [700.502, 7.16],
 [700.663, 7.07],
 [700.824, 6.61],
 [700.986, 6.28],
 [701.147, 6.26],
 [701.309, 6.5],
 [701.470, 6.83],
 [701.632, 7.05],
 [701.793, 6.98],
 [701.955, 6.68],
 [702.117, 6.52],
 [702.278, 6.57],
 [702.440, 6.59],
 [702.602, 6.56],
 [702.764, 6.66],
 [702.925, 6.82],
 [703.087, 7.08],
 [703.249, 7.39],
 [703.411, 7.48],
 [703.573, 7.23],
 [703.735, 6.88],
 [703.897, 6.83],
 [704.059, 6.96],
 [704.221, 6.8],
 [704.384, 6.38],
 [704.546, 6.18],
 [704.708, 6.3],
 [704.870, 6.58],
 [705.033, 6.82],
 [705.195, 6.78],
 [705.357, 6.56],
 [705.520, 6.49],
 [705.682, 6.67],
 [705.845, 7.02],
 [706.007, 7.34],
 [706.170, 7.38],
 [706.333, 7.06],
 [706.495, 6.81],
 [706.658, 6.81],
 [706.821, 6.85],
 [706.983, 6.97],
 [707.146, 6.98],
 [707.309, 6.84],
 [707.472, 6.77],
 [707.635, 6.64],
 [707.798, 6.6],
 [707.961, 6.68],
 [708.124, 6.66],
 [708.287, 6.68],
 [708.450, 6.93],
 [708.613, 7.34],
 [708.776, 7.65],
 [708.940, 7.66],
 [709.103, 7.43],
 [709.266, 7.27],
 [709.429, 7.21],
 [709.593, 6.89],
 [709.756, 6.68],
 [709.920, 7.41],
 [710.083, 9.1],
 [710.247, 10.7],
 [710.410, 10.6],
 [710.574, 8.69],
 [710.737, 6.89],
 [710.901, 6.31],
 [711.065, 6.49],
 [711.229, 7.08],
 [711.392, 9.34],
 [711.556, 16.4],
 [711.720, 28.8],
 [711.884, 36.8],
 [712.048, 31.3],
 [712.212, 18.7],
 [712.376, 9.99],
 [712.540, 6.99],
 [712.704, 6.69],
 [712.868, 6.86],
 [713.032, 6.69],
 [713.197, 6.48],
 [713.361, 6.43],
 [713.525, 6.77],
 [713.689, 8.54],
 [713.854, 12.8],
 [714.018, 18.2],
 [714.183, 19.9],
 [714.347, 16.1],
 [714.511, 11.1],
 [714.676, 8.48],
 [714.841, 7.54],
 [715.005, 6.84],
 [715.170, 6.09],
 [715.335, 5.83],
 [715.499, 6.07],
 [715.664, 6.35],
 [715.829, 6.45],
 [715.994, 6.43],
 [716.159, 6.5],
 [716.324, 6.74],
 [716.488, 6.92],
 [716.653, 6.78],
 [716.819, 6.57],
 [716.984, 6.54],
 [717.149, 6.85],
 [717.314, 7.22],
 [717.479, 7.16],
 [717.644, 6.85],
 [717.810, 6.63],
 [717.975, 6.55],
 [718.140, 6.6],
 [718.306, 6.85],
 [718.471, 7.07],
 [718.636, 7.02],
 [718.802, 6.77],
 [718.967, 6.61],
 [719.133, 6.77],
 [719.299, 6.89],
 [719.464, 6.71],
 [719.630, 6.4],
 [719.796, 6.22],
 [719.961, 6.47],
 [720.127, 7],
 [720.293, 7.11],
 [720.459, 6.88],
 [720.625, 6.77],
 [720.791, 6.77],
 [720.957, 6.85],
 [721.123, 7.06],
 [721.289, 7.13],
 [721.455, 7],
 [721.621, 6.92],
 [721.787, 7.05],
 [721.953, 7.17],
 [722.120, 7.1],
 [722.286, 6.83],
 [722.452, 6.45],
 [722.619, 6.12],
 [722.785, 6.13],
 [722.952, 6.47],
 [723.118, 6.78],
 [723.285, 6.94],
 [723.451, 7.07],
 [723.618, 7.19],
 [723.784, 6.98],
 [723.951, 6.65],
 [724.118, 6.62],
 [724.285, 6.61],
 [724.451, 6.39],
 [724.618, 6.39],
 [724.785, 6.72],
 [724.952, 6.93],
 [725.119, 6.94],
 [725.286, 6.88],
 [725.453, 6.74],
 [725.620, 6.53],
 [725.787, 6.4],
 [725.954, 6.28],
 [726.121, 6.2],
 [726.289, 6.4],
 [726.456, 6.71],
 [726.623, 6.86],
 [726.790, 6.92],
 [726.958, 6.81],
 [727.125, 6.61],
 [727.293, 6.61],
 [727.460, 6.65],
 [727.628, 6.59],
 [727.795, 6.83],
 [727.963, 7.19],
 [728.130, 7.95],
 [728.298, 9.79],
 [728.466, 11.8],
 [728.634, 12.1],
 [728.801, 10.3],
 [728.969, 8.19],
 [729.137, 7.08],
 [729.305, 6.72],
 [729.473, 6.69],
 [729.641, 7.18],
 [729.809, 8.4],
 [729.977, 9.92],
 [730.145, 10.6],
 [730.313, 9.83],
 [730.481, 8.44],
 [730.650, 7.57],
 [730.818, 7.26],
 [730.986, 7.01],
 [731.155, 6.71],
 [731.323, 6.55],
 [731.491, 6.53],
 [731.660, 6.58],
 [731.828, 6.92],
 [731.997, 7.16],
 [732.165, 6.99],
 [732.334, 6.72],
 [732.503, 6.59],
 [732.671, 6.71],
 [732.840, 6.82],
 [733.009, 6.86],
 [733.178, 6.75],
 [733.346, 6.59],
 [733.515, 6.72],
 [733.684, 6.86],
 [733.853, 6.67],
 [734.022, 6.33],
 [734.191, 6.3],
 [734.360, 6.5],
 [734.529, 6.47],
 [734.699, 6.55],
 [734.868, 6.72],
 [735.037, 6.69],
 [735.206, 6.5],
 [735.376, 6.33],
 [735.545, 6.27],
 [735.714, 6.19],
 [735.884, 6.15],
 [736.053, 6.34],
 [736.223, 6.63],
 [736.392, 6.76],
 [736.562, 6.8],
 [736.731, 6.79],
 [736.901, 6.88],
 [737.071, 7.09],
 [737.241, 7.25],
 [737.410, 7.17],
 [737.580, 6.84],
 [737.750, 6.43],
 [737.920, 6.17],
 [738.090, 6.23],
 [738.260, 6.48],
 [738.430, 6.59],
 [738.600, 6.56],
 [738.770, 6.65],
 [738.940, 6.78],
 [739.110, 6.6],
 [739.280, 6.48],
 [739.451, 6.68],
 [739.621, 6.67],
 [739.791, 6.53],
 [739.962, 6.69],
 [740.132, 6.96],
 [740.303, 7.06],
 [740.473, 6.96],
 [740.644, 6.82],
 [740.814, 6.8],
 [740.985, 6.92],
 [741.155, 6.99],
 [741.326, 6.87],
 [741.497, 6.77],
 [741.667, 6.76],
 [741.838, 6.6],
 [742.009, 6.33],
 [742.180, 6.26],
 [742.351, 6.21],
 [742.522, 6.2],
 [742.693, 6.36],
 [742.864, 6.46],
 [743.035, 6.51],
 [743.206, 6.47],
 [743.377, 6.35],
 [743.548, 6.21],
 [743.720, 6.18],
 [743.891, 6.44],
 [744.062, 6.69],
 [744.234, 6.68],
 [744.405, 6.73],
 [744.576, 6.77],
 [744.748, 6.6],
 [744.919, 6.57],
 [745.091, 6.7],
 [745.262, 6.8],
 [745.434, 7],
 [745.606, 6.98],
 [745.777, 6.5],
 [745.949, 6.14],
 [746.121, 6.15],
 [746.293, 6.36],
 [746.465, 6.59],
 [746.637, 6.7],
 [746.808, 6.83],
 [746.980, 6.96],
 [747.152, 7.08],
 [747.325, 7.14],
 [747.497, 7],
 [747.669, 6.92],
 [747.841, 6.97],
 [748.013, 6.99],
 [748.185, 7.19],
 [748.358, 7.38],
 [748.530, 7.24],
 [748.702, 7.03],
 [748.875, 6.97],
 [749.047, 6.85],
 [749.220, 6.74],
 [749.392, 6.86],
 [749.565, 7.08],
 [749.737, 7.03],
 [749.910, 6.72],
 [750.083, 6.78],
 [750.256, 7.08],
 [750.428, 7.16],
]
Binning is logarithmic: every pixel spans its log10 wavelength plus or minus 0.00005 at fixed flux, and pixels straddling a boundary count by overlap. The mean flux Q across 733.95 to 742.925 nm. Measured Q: 6.61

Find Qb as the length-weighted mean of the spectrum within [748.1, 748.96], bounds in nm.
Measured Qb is 7.16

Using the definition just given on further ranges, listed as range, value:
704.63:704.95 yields 6.45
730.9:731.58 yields 6.7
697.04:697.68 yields 7.1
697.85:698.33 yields 7.05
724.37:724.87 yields 6.5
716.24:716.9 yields 6.75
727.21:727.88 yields 6.67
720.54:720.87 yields 6.77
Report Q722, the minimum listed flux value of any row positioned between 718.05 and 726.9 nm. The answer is 6.12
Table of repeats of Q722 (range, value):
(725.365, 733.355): 6.2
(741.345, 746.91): 6.14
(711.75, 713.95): 6.43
